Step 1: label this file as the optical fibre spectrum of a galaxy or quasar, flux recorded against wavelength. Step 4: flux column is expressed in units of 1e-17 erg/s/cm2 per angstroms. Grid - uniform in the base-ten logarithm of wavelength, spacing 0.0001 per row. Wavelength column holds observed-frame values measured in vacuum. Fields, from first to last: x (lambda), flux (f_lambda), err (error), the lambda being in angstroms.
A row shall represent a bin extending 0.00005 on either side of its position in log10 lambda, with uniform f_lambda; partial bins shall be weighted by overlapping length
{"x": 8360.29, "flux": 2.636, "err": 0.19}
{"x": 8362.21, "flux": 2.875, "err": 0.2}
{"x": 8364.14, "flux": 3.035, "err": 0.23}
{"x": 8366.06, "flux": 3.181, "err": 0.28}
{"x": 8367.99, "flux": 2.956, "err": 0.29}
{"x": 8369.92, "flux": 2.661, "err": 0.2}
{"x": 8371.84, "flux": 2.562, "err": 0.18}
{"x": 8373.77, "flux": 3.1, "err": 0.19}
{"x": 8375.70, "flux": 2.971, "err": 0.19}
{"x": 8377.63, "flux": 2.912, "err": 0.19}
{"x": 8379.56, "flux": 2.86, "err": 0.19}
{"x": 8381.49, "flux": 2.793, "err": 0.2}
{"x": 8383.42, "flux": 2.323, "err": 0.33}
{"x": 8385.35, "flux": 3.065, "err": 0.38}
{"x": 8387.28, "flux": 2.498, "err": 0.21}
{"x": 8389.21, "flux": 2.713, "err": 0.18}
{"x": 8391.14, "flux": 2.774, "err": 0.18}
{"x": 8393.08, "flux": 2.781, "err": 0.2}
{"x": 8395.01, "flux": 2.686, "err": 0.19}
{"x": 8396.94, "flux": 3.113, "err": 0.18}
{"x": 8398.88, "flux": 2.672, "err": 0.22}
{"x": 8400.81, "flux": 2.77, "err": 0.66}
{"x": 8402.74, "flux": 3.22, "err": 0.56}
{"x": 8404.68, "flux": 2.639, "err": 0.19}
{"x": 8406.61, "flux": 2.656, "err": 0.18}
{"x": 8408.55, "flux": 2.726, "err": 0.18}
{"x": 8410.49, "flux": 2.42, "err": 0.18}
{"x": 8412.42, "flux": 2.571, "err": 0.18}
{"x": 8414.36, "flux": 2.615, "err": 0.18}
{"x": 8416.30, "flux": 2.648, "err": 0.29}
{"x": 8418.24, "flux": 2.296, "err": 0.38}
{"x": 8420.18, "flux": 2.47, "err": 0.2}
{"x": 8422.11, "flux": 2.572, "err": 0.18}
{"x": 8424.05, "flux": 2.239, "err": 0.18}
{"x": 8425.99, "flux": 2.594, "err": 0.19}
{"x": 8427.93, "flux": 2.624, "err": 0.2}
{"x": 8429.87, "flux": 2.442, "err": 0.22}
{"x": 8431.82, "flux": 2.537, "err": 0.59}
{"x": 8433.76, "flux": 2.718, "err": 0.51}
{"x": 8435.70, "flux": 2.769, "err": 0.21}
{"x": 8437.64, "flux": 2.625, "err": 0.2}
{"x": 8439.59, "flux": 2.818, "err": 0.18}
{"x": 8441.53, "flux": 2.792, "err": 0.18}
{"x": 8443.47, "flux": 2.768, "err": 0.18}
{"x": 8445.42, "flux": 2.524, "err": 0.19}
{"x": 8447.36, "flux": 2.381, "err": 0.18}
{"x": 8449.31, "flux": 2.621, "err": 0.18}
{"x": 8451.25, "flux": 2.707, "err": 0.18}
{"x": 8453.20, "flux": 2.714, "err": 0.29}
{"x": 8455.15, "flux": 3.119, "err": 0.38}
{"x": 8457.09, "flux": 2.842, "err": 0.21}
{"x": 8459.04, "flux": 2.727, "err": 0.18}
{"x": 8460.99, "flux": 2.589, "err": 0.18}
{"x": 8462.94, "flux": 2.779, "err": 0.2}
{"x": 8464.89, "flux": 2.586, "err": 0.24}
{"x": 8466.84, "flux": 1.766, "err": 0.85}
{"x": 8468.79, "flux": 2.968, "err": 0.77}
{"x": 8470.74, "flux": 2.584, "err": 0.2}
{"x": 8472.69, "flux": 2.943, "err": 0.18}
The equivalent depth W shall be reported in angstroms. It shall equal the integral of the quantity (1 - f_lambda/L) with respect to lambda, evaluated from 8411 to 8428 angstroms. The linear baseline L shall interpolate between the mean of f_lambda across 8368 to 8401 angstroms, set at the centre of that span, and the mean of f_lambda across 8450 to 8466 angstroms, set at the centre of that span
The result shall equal 1.60 angstroms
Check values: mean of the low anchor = 2.78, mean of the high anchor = 2.75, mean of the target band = 2.51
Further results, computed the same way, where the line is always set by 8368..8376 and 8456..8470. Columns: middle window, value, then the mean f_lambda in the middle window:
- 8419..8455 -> 0.76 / 2.62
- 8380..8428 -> 1.58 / 2.66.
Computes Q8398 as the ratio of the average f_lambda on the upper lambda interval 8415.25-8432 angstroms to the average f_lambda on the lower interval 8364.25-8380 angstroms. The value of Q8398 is 0.9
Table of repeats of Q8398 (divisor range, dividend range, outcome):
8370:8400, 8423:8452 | 0.94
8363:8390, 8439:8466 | 0.96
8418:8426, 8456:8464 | 1.13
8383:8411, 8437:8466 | 0.98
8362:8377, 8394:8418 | 0.93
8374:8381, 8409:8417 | 0.88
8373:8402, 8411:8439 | 0.91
